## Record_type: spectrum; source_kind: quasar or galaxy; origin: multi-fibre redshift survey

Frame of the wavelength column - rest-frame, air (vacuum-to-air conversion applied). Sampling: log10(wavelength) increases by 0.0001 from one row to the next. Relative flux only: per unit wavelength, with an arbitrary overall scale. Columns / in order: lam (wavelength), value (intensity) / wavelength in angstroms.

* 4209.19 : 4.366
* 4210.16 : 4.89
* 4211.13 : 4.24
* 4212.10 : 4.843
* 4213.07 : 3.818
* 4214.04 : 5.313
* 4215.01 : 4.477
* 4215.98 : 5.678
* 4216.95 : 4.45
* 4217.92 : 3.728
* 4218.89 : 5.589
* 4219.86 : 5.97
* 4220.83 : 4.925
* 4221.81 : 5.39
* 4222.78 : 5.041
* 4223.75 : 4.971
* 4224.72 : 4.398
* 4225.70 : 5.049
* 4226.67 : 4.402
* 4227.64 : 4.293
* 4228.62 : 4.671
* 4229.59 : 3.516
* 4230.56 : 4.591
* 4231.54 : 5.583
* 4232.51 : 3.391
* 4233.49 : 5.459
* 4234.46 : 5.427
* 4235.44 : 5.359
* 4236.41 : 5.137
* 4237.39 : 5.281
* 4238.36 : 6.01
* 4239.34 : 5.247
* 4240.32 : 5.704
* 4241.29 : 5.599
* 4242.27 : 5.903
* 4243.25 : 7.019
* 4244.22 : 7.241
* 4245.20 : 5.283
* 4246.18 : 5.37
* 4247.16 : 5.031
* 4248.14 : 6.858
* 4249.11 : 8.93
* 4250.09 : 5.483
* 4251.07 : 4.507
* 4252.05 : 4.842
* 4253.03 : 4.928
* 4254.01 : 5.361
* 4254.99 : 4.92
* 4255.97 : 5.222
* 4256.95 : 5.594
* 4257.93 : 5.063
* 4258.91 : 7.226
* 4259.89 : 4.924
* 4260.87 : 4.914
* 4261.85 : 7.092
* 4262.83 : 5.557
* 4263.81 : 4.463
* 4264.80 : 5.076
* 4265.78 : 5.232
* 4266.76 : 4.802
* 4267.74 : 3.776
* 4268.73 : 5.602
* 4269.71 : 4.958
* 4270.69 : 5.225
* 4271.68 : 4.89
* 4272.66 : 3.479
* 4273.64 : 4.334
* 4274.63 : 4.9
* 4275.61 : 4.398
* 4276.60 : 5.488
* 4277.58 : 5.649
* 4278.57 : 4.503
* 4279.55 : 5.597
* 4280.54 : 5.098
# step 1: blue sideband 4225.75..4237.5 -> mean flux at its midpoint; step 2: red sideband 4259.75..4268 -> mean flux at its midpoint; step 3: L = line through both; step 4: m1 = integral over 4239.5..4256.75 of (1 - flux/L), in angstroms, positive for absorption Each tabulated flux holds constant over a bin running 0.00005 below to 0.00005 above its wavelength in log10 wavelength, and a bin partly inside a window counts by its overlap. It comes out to -2.8 angstroms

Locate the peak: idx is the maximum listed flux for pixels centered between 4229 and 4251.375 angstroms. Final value 8.93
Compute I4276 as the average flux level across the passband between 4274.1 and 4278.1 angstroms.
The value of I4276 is 5.09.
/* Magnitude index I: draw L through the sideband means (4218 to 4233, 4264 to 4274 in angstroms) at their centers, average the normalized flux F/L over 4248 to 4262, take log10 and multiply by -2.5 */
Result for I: -0.19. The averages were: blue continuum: 4.76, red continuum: 4.73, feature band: 5.67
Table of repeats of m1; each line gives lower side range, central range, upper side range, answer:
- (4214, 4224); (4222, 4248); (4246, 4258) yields 0.4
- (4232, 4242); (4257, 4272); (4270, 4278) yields -1.1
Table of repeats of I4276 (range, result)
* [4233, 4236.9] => 5.35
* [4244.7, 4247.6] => 5.22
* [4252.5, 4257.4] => 5.2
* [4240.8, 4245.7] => 6.21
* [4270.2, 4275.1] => 4.56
